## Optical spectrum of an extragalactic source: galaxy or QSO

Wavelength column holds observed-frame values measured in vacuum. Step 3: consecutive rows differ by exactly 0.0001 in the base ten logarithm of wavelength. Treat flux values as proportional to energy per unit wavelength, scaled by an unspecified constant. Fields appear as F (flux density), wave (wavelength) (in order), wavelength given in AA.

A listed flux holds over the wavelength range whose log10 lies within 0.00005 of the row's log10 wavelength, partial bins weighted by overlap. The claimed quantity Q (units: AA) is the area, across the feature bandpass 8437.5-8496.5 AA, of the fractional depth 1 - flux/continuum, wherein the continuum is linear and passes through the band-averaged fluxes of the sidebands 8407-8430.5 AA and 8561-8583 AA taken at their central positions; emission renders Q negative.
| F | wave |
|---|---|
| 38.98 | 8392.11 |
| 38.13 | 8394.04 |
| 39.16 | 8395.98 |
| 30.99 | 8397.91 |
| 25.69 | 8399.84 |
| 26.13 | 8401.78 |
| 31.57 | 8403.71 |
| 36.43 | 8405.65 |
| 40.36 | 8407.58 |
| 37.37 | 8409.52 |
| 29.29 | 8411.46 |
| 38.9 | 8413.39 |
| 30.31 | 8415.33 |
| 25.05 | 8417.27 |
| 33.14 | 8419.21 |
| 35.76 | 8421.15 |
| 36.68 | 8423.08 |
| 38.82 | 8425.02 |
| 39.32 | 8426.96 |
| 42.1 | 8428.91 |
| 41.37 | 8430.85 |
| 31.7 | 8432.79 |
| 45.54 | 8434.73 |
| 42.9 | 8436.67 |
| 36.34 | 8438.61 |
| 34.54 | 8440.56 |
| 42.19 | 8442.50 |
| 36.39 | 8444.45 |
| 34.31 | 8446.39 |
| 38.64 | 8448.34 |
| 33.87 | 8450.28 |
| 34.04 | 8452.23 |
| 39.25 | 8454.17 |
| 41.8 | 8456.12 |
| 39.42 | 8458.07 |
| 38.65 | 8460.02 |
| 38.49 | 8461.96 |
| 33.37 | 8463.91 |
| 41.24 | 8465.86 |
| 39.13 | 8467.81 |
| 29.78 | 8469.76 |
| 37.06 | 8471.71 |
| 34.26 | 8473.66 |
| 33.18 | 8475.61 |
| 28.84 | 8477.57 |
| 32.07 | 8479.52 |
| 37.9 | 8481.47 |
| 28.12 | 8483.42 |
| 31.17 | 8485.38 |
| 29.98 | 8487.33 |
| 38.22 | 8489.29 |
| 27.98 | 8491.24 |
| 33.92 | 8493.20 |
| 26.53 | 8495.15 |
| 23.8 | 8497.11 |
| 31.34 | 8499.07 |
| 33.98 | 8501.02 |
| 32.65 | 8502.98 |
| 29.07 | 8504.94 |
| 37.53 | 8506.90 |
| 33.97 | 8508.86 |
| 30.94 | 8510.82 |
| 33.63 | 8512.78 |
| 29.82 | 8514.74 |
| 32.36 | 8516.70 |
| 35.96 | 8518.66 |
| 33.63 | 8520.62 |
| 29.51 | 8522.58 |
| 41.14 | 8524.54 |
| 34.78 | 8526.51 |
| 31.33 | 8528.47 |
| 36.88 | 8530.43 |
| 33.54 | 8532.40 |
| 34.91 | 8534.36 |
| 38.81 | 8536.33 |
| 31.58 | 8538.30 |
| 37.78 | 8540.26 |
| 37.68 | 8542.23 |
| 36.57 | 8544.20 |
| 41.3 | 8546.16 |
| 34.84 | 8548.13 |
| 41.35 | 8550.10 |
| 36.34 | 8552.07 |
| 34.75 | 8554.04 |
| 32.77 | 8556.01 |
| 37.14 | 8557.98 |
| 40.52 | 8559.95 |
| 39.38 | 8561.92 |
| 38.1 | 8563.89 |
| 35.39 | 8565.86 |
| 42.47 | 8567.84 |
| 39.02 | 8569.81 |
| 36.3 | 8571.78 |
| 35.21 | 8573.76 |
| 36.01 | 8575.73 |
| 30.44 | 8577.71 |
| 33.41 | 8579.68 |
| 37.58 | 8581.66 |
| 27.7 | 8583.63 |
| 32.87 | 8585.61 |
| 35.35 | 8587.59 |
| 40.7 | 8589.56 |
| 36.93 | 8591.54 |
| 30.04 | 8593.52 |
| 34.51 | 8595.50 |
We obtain 1.56 AA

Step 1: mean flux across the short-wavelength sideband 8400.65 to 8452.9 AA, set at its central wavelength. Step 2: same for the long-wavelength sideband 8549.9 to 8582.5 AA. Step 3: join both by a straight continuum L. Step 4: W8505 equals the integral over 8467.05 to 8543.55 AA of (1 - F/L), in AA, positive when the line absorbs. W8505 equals 6.76 AA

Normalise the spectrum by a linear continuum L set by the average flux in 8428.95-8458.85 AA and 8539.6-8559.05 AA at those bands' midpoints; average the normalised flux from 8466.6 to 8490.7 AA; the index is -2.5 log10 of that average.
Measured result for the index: 0.140 mag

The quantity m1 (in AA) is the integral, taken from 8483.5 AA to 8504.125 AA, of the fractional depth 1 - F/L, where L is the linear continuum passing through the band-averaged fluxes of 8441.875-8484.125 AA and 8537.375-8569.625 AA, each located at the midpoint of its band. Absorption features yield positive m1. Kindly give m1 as 3.2 AA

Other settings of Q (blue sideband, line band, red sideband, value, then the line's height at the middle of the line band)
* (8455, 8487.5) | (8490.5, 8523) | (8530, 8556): 3.8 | 35.8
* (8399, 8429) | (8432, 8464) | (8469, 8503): -4.9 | 32.9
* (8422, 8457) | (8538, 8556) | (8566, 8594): -0.4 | 36.1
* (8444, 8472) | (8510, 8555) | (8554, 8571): 2.9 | 37.6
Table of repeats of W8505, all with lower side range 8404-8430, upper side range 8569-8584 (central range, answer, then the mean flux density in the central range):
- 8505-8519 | 0.8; 33.1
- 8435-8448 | -1.0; 38.2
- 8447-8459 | -0.8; 37.7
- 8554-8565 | -0.8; 37.3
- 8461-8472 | -0.4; 36.5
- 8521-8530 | 0.2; 34.3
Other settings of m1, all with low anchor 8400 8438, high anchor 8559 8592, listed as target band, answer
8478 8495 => 1.87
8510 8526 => 1.18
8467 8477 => 0.43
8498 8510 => 1.01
